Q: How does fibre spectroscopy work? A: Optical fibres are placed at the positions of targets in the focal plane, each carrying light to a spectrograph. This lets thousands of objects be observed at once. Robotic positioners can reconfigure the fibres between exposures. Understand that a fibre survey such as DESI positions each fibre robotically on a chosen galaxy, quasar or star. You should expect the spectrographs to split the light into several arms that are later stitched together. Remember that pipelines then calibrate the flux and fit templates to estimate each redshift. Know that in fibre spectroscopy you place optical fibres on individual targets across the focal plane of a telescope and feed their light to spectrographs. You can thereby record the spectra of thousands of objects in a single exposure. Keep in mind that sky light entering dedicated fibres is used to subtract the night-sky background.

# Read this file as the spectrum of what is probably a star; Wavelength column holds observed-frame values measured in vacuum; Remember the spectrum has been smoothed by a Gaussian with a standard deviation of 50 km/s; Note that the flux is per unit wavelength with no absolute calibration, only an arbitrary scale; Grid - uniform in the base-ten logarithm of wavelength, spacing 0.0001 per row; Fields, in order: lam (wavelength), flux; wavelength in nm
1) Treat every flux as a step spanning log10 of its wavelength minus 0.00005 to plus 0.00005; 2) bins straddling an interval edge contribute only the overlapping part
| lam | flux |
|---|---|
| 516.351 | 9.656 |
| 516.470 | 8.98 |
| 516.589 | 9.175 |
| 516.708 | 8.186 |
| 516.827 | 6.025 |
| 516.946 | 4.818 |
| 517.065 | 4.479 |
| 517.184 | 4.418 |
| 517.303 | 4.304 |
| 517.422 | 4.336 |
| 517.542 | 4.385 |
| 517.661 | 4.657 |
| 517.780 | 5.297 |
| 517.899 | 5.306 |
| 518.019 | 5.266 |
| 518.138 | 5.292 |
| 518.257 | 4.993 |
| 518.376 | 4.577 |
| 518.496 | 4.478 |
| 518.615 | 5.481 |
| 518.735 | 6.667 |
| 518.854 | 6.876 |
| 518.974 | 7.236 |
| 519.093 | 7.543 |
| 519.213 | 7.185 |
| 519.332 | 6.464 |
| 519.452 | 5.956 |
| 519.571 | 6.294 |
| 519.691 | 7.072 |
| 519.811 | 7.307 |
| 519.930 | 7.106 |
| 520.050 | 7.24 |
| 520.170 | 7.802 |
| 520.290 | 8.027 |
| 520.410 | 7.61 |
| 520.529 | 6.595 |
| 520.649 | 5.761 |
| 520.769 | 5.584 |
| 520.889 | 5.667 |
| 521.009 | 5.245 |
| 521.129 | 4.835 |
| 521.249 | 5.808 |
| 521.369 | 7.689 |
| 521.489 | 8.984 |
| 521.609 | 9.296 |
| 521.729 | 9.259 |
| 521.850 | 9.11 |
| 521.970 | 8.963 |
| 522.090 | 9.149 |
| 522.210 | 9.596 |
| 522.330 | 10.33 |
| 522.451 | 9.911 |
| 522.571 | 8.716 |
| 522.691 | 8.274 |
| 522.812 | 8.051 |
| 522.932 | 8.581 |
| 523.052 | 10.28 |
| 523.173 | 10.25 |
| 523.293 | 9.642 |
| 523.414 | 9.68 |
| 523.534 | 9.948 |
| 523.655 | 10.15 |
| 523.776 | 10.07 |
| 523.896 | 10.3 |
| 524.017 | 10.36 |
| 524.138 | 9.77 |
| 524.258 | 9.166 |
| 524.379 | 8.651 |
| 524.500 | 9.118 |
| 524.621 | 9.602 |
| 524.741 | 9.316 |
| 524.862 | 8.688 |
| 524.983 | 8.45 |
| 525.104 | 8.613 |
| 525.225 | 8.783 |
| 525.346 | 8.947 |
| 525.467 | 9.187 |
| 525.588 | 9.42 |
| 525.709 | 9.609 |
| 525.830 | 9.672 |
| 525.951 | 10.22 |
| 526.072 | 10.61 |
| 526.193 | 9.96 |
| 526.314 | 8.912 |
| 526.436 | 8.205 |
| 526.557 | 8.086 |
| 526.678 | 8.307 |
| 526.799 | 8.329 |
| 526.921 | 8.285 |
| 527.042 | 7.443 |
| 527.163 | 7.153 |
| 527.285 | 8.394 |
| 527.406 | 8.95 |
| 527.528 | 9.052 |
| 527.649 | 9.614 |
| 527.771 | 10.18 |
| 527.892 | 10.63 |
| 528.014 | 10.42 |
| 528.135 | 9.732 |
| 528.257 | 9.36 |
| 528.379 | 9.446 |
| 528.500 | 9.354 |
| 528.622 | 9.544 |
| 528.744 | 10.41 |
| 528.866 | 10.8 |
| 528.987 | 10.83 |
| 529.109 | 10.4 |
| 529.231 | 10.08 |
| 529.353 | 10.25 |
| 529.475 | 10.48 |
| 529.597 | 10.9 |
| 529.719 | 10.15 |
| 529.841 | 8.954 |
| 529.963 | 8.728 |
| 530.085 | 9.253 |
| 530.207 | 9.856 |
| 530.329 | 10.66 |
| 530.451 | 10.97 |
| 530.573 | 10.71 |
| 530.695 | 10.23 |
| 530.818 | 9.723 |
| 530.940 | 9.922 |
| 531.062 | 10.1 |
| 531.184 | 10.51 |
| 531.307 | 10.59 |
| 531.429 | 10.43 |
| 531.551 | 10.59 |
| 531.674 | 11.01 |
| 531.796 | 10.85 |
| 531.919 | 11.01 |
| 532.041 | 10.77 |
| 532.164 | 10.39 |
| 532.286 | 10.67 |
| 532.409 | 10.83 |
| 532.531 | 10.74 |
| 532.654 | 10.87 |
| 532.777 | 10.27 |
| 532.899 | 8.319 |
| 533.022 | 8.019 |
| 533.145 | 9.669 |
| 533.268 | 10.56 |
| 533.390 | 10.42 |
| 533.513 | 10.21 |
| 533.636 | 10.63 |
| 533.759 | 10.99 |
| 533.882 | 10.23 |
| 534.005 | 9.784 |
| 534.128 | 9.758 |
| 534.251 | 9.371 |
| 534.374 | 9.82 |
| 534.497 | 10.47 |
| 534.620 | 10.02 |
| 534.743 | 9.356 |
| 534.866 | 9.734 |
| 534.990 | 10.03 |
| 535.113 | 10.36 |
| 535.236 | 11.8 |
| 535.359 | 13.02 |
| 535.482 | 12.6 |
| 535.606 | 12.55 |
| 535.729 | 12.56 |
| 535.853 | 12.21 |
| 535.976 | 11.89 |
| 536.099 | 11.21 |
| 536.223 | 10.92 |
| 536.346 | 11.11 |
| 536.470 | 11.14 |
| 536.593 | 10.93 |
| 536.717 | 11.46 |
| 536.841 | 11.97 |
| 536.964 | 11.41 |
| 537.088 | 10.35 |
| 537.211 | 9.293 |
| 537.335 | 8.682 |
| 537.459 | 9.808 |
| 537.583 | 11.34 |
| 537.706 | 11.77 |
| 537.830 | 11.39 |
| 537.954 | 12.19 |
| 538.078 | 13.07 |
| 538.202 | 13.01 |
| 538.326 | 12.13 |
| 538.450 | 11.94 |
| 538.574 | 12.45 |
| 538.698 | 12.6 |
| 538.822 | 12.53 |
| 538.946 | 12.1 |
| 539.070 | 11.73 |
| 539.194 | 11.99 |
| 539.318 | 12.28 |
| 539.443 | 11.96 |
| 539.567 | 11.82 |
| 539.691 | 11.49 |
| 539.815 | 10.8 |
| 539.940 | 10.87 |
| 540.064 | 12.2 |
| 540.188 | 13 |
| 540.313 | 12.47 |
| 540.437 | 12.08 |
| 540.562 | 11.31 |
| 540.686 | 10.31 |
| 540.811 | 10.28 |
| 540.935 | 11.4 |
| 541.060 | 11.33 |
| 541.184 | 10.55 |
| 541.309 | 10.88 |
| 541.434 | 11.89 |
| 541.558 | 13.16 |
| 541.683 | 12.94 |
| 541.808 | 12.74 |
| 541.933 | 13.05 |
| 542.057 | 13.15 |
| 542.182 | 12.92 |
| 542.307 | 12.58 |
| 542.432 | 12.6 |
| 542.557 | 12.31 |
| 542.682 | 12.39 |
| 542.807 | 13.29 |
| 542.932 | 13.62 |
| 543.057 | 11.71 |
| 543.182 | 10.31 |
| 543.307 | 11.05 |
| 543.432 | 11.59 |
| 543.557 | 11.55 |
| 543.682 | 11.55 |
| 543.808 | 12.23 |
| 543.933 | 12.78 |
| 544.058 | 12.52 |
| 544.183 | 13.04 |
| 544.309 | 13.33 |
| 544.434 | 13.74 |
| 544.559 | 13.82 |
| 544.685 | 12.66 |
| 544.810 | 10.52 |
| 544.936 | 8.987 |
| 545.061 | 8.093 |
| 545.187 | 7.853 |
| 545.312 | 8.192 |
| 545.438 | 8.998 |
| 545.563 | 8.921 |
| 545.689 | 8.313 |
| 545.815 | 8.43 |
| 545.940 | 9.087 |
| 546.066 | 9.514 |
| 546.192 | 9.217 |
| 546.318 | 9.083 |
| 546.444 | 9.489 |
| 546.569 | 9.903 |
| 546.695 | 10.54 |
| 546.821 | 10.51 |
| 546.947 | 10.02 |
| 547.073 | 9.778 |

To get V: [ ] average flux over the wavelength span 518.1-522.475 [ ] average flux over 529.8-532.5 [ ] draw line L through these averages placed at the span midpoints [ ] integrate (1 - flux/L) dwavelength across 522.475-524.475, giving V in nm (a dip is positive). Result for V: -0.36 nm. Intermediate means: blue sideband 7.1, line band 9.49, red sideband 10.3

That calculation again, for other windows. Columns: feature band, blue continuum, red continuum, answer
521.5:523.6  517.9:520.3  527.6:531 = -0.48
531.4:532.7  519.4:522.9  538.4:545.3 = -0.12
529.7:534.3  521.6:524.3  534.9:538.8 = 0.27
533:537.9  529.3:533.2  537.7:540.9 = 0.15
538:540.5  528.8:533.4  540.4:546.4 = -0.27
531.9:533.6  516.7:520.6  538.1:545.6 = -0.12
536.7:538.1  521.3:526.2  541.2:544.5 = 0.07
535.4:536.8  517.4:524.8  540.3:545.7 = -0.19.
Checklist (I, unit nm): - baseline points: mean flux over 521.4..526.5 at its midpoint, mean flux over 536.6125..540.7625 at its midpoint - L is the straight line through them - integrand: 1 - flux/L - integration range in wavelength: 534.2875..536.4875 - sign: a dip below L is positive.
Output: -0.004 nm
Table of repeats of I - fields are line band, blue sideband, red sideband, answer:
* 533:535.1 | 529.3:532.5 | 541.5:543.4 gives 0.18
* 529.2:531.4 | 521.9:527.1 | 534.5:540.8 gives 0.02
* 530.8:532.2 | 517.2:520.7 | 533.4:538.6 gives -0.11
